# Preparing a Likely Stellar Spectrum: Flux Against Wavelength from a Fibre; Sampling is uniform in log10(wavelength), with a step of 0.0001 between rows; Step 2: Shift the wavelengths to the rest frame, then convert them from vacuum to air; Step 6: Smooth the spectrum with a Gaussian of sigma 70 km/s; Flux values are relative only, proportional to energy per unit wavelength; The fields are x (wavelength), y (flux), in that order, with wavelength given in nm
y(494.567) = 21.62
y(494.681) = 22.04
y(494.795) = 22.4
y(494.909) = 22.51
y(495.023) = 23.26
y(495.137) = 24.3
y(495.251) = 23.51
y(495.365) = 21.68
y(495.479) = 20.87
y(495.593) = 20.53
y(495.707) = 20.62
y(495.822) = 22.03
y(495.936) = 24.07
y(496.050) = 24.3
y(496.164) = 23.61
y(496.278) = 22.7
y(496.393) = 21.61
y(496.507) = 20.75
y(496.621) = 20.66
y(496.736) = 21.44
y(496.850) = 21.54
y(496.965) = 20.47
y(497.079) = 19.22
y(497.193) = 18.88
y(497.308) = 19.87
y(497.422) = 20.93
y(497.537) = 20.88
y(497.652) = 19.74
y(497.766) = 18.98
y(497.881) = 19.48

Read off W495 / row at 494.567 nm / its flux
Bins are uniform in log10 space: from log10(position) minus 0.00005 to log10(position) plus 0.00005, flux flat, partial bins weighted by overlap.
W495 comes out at 21.62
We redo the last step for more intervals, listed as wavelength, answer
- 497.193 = 18.88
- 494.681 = 22.04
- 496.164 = 23.61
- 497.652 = 19.74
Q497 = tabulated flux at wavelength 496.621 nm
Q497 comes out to 20.66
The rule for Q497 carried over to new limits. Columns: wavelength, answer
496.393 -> 21.61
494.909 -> 22.51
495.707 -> 20.62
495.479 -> 20.87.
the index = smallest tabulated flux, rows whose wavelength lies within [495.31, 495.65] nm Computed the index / 20.53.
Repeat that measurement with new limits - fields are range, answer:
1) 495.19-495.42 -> 21.68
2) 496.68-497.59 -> 18.88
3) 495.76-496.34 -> 22.03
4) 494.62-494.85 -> 22.04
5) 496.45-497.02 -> 20.47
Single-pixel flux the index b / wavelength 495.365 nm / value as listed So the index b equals 21.68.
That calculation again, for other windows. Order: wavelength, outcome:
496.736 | 21.44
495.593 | 20.53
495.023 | 23.26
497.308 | 19.87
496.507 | 20.75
